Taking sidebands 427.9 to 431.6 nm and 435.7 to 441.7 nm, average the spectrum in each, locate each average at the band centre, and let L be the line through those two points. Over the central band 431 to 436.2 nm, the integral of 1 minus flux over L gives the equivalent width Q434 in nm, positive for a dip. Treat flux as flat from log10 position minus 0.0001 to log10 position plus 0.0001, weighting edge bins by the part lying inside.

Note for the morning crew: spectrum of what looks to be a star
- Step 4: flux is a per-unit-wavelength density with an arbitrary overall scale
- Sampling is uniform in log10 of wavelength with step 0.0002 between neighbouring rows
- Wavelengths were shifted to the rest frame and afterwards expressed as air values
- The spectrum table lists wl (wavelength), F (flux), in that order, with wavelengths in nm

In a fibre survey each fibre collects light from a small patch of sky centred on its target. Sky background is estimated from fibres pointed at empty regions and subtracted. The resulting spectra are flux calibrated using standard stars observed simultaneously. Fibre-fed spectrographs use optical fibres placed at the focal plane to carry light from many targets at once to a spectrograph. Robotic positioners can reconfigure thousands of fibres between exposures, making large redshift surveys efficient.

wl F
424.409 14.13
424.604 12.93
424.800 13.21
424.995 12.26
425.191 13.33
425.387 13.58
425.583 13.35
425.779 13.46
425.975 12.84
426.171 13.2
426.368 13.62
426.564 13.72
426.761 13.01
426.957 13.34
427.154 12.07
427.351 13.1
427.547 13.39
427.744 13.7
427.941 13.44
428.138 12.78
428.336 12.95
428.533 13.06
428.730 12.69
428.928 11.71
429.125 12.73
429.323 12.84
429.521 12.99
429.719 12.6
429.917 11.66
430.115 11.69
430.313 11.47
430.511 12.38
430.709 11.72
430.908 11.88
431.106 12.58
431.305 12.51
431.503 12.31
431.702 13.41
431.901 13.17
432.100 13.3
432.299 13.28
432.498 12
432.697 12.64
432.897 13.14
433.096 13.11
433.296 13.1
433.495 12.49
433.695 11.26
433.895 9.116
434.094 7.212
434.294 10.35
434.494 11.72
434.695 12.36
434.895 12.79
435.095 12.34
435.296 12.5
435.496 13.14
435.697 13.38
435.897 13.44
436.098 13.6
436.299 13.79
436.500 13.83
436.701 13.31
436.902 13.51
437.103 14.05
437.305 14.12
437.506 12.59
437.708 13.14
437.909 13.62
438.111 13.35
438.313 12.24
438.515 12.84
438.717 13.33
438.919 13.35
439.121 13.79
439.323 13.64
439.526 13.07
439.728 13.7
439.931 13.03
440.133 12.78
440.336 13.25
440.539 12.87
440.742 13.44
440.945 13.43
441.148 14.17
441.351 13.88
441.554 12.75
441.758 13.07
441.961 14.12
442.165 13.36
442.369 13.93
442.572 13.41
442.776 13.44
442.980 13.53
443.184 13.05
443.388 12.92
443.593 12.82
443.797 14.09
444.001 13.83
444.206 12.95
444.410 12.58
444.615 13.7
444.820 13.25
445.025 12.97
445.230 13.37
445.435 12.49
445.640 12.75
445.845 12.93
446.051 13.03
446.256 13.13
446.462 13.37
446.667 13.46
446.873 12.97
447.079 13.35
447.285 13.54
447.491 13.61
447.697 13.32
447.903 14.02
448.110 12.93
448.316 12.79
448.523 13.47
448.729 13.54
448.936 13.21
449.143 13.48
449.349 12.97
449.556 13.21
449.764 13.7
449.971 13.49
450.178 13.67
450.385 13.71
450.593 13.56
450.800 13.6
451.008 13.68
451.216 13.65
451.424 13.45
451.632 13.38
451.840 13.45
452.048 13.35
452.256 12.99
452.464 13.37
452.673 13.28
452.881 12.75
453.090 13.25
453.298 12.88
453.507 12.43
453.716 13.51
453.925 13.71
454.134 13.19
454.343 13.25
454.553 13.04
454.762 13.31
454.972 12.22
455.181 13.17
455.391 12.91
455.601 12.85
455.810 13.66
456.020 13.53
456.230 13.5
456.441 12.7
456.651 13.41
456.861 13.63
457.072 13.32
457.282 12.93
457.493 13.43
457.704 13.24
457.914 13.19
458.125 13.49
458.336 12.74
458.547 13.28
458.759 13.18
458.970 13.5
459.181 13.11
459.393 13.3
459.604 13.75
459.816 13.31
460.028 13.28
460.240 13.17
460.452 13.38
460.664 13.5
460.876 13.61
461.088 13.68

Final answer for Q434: 0.203 nm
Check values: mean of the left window 12.4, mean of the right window 13.4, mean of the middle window 12.3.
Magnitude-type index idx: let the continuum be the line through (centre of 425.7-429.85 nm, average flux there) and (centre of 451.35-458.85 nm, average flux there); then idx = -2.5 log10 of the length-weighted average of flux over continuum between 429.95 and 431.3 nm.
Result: 0.09 mag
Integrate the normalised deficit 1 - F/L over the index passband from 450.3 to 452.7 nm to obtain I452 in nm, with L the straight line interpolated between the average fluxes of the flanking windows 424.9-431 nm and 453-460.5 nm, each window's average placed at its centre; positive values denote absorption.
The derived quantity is -0.06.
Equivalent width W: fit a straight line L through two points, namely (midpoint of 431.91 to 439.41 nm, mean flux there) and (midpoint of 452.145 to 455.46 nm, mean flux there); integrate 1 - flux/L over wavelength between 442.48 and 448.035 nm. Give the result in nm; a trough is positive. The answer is -0.14 nm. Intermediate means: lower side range 12.7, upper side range 13.1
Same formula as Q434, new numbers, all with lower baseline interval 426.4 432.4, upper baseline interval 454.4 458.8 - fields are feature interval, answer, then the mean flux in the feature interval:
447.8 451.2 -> -0.101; 13.4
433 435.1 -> 0.231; 11.4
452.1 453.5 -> 0.007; 13.1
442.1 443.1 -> -0.045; 13.5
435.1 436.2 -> -0.026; 13.1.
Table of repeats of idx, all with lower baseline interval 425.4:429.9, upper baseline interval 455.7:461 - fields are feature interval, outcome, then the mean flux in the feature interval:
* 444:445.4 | 0.00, 13.2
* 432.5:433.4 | 0.01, 12.9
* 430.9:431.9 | 0.03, 12.7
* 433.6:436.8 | 0.08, 12.1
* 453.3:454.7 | 0.01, 13.2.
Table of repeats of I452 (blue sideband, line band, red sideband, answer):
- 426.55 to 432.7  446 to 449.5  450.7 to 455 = -0.051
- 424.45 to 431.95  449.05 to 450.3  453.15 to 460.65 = -0.029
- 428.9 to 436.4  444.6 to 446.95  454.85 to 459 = -0.057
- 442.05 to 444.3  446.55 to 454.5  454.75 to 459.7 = -0.023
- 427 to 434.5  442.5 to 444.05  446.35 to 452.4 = -0.038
